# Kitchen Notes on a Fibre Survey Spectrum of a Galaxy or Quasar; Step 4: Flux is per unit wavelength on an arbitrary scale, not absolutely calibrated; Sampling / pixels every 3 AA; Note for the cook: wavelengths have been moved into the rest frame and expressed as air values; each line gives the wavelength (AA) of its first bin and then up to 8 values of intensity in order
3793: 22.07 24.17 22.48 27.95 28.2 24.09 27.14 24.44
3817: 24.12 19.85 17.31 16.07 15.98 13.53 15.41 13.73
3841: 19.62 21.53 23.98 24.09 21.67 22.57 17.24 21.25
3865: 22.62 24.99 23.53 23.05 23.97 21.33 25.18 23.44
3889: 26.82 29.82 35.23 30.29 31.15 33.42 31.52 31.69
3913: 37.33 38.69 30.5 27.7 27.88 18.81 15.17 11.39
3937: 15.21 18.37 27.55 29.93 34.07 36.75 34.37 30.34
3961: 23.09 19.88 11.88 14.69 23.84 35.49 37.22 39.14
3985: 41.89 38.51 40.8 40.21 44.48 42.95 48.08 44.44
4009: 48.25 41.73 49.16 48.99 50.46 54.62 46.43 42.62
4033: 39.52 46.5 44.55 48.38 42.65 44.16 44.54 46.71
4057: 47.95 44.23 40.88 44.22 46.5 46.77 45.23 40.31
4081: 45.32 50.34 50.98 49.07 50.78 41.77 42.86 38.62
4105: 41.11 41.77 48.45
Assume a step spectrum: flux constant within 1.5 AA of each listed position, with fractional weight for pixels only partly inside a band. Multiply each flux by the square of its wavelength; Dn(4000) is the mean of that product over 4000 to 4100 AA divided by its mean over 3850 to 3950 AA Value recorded 1.92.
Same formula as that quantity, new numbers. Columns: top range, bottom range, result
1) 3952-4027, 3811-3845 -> 2.21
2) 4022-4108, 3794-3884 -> 2.34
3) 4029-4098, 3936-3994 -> 1.61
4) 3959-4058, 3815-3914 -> 1.83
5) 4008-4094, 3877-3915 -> 1.68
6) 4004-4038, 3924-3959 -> 1.95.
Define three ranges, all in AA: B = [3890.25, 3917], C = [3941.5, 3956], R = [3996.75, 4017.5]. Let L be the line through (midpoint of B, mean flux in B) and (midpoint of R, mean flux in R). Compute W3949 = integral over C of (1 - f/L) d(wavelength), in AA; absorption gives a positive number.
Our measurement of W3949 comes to 2.3 AA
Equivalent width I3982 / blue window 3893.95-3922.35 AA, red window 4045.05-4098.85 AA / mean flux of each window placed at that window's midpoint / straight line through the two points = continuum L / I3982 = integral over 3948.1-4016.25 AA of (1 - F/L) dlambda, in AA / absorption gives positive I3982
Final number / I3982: 5.7 AA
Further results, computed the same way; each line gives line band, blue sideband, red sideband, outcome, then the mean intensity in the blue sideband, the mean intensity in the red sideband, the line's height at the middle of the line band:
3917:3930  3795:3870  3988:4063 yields 2.50 AA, 21.4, 45.3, 32.6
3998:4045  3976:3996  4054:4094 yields -4.59 AA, 39.4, 46.3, 42.2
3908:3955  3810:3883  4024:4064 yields 6.09 AA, 20.8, 45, 31.2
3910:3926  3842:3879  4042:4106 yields -2.23 AA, 22.5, 45.1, 28.6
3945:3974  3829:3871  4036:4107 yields 5.74 AA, 20.1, 45.1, 32.5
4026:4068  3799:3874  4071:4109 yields -3.64 AA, 21.3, 45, 41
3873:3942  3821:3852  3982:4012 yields 5.28 AA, 18.2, 43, 29.2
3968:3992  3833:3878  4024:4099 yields 1.83 AA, 21.2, 45.6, 35.9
